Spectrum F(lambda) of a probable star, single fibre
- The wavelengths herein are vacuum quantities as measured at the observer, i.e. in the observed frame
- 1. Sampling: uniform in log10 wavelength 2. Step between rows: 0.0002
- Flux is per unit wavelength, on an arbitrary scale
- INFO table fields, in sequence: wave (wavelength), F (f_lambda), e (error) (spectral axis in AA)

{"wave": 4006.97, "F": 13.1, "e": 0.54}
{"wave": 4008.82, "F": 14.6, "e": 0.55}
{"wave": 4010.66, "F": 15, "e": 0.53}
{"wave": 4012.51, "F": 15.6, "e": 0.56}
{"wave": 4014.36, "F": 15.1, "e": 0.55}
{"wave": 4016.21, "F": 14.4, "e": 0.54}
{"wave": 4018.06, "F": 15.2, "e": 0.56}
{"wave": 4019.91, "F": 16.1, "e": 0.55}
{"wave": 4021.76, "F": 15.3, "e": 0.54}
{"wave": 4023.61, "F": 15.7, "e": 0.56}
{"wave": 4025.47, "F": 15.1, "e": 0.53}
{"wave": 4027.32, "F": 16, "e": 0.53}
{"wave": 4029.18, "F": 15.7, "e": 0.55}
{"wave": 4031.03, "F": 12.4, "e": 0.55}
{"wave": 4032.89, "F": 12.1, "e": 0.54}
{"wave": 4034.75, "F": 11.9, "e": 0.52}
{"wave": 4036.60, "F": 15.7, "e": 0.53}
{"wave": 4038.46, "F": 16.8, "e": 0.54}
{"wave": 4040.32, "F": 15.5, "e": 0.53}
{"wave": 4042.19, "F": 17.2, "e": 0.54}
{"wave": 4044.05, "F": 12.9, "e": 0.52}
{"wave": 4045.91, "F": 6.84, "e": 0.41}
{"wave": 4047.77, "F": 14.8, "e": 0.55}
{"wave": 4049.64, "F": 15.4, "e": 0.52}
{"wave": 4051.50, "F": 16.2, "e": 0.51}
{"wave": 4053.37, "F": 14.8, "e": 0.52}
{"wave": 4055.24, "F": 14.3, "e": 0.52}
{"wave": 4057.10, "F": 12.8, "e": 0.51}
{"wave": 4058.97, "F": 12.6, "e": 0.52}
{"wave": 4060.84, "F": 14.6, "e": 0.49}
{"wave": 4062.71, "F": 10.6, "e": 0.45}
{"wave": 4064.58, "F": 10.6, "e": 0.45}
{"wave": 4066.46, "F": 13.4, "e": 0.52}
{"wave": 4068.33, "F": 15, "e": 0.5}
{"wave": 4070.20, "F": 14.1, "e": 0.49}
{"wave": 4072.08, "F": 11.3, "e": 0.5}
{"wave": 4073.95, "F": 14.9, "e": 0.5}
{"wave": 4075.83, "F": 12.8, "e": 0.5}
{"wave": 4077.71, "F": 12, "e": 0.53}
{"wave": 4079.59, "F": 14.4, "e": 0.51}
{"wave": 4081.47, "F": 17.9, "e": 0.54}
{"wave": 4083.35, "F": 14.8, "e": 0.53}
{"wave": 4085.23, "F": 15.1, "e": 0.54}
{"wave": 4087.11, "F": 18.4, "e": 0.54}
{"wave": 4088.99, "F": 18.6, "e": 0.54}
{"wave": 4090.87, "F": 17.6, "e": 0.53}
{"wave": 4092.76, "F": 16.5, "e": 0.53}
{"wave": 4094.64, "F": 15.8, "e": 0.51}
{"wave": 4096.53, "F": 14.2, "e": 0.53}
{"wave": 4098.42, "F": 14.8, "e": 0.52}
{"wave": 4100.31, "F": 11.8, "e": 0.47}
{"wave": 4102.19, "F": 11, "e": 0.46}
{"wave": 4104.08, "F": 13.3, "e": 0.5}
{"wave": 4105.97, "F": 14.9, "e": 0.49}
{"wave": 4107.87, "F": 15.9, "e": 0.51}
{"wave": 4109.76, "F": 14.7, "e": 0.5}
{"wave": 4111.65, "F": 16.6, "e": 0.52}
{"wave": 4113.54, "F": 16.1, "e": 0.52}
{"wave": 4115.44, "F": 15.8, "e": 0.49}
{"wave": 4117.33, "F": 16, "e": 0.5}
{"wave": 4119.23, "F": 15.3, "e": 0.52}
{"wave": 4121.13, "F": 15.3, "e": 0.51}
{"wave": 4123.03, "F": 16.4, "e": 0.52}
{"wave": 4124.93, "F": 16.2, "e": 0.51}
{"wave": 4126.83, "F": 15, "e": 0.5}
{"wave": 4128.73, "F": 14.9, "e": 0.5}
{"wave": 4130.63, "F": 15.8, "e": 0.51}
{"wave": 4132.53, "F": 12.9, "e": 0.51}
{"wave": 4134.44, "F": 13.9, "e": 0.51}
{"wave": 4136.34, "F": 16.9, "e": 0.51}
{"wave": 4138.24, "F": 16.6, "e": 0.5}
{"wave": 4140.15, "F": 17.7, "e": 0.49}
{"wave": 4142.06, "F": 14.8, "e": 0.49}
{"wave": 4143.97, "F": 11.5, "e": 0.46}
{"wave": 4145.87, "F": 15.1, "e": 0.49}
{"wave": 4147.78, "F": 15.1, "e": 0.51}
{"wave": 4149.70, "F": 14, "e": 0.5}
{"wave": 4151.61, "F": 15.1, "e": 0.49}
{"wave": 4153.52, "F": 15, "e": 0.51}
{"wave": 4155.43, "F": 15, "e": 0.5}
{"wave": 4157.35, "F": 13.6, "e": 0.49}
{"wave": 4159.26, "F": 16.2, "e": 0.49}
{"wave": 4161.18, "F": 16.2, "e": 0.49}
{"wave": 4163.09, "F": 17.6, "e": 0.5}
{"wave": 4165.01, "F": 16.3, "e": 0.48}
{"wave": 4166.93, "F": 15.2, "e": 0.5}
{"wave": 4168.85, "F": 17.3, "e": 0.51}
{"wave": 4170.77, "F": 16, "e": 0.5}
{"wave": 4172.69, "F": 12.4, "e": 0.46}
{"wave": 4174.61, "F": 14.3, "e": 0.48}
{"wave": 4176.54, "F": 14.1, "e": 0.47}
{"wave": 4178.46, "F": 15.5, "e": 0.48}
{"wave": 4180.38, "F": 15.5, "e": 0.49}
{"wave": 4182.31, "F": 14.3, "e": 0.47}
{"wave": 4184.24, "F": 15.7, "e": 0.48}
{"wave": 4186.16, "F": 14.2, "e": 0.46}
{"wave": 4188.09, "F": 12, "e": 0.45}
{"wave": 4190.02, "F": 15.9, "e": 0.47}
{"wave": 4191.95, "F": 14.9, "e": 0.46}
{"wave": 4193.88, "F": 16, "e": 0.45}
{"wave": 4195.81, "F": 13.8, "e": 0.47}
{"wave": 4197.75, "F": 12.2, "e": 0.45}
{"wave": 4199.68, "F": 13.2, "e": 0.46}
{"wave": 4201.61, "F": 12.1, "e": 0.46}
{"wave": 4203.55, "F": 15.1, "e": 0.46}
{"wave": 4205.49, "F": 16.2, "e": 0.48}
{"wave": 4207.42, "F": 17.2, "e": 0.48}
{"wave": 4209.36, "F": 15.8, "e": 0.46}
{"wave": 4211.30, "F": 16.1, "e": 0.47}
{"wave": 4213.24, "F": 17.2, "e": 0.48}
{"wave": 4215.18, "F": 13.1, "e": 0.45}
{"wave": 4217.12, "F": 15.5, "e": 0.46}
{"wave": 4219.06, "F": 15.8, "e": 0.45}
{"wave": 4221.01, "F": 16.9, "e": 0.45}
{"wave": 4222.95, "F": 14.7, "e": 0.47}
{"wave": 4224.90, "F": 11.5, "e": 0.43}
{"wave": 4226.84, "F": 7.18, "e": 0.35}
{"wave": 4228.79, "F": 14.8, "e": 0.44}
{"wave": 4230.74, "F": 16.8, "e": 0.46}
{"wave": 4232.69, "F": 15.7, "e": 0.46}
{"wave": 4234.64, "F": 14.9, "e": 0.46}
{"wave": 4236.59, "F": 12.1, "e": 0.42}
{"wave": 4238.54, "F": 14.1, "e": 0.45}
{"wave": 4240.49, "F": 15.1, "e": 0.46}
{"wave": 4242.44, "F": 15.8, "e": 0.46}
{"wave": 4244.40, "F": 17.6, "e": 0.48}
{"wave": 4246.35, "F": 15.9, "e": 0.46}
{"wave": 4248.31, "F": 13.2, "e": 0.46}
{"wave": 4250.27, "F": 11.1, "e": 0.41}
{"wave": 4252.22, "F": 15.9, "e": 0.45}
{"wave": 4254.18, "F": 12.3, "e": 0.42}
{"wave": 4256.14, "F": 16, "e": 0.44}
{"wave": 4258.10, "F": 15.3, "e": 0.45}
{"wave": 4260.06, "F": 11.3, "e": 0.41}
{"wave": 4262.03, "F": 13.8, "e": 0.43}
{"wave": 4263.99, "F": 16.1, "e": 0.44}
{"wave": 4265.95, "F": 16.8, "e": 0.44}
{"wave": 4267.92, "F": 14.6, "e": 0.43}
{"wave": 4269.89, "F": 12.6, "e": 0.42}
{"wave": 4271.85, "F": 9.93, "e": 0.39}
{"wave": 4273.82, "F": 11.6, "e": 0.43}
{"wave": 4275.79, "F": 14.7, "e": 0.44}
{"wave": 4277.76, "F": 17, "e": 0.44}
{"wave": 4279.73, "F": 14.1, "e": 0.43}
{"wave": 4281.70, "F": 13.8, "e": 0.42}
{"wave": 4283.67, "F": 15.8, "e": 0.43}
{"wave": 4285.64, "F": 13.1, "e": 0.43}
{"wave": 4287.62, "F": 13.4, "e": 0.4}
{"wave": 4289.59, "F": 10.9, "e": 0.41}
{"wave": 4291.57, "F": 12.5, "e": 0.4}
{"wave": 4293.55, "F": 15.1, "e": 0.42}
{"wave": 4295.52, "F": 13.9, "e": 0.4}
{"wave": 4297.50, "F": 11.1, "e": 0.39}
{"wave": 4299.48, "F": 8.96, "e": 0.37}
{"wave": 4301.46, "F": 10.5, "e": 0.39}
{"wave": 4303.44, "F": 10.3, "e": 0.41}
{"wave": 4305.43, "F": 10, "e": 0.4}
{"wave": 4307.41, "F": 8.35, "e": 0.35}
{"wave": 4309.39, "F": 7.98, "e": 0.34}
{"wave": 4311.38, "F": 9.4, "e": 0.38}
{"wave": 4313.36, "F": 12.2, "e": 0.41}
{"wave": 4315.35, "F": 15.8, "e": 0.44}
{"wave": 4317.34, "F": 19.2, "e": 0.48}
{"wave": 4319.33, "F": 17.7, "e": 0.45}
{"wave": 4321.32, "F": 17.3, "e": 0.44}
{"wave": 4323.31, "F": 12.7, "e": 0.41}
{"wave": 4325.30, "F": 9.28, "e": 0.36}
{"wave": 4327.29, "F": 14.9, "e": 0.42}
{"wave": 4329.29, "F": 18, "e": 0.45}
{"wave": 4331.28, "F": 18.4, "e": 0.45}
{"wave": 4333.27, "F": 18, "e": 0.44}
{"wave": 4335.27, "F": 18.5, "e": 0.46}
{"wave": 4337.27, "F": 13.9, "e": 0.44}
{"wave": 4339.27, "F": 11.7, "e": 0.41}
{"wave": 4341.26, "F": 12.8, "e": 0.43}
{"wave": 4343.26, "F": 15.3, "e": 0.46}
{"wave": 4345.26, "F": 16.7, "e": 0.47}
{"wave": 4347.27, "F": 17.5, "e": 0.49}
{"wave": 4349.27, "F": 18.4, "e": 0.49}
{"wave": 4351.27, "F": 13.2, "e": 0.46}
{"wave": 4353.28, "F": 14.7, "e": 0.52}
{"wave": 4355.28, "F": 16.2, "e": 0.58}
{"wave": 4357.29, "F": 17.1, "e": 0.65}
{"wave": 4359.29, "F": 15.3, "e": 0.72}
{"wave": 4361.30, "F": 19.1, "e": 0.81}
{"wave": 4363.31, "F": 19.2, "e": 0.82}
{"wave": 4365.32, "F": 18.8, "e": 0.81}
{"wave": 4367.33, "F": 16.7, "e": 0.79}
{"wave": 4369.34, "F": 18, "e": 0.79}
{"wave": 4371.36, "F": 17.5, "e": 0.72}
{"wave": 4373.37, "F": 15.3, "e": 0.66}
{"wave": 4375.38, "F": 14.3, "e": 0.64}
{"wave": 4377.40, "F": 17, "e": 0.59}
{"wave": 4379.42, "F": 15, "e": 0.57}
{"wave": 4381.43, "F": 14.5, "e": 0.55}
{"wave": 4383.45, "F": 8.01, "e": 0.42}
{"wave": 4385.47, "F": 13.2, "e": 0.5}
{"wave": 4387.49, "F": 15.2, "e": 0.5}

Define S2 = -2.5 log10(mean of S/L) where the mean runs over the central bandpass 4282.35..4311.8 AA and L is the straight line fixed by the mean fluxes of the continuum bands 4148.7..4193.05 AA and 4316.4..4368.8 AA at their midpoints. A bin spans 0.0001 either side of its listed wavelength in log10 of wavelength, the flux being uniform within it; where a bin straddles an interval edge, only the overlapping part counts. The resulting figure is 0.35 mag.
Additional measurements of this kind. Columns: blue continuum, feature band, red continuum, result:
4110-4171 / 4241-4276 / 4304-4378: 0.09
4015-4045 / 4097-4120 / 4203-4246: 0.02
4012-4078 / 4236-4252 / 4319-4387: 0.05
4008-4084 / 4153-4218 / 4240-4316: -0.11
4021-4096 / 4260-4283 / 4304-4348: 0.03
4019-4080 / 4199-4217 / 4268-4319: -0.16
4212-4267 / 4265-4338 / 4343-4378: 0.15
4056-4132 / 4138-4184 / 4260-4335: -0.06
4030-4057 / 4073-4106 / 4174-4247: -0.05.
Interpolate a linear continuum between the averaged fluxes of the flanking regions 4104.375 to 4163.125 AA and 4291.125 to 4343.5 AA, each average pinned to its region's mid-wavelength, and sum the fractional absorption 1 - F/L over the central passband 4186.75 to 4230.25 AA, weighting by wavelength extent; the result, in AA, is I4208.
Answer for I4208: 0.3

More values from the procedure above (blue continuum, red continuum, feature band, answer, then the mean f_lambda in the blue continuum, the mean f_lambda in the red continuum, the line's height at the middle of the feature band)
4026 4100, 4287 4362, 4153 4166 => -1.3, 14.4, 14.1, 14.3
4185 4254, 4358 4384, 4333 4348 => 0.4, 14.5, 16.2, 15.9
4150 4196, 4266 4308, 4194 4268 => -4.0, 15.1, 12.6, 13.8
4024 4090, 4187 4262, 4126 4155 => -1.2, 14.2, 14.5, 14.4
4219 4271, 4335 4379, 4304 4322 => 2.9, 14.3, 16.2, 15.5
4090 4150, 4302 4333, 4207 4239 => -0.8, 15.1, 13.5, 14.3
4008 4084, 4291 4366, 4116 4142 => -2.4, 14.2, 14.5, 14.3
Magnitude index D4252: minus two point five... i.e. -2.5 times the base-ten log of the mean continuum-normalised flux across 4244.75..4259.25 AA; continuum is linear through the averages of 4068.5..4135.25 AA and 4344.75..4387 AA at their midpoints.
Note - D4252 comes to 0.09 mag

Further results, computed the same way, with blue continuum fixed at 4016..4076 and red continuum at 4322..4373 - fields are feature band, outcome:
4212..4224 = -0.02 mag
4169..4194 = 0.02 mag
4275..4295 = 0.12 mag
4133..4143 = -0.08 mag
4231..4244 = 0.03 mag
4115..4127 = -0.09 mag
